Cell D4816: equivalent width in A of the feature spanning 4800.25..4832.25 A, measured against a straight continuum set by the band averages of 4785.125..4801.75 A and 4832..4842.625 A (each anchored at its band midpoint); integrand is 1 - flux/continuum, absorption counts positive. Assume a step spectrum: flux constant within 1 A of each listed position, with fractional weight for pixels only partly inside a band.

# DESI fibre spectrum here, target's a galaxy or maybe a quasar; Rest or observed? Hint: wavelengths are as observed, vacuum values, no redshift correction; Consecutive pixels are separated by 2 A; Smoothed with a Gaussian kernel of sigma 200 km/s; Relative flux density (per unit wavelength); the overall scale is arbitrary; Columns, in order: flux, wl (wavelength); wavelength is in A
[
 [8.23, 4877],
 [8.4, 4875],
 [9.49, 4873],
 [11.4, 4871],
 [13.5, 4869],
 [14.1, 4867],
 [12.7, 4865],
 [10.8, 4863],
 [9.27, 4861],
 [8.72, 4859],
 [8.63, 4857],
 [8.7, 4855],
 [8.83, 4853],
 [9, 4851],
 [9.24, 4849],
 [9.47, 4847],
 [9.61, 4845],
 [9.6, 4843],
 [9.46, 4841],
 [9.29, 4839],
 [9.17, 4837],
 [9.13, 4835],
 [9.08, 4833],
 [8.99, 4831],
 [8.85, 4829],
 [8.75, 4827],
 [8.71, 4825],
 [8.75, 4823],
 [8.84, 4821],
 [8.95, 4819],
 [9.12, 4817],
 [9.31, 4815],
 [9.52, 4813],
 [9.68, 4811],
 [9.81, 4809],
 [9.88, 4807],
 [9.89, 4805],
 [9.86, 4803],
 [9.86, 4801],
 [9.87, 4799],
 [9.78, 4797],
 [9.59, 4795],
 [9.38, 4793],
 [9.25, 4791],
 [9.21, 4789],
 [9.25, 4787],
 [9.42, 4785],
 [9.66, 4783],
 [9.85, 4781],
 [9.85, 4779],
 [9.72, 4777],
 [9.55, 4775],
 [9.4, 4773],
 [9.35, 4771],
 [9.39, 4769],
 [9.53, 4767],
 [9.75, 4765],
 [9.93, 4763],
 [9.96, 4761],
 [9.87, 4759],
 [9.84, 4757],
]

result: 0.3 A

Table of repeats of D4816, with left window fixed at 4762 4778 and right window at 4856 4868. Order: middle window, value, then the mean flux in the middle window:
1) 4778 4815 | 1.0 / 9.64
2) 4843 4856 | 1.7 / 9.18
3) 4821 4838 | 2.3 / 8.92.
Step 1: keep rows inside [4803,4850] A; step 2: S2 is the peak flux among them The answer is 9.89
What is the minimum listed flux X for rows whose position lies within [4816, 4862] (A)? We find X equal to 8.63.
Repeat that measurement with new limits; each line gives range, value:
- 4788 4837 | 8.71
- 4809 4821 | 8.84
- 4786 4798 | 9.21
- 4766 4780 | 9.35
